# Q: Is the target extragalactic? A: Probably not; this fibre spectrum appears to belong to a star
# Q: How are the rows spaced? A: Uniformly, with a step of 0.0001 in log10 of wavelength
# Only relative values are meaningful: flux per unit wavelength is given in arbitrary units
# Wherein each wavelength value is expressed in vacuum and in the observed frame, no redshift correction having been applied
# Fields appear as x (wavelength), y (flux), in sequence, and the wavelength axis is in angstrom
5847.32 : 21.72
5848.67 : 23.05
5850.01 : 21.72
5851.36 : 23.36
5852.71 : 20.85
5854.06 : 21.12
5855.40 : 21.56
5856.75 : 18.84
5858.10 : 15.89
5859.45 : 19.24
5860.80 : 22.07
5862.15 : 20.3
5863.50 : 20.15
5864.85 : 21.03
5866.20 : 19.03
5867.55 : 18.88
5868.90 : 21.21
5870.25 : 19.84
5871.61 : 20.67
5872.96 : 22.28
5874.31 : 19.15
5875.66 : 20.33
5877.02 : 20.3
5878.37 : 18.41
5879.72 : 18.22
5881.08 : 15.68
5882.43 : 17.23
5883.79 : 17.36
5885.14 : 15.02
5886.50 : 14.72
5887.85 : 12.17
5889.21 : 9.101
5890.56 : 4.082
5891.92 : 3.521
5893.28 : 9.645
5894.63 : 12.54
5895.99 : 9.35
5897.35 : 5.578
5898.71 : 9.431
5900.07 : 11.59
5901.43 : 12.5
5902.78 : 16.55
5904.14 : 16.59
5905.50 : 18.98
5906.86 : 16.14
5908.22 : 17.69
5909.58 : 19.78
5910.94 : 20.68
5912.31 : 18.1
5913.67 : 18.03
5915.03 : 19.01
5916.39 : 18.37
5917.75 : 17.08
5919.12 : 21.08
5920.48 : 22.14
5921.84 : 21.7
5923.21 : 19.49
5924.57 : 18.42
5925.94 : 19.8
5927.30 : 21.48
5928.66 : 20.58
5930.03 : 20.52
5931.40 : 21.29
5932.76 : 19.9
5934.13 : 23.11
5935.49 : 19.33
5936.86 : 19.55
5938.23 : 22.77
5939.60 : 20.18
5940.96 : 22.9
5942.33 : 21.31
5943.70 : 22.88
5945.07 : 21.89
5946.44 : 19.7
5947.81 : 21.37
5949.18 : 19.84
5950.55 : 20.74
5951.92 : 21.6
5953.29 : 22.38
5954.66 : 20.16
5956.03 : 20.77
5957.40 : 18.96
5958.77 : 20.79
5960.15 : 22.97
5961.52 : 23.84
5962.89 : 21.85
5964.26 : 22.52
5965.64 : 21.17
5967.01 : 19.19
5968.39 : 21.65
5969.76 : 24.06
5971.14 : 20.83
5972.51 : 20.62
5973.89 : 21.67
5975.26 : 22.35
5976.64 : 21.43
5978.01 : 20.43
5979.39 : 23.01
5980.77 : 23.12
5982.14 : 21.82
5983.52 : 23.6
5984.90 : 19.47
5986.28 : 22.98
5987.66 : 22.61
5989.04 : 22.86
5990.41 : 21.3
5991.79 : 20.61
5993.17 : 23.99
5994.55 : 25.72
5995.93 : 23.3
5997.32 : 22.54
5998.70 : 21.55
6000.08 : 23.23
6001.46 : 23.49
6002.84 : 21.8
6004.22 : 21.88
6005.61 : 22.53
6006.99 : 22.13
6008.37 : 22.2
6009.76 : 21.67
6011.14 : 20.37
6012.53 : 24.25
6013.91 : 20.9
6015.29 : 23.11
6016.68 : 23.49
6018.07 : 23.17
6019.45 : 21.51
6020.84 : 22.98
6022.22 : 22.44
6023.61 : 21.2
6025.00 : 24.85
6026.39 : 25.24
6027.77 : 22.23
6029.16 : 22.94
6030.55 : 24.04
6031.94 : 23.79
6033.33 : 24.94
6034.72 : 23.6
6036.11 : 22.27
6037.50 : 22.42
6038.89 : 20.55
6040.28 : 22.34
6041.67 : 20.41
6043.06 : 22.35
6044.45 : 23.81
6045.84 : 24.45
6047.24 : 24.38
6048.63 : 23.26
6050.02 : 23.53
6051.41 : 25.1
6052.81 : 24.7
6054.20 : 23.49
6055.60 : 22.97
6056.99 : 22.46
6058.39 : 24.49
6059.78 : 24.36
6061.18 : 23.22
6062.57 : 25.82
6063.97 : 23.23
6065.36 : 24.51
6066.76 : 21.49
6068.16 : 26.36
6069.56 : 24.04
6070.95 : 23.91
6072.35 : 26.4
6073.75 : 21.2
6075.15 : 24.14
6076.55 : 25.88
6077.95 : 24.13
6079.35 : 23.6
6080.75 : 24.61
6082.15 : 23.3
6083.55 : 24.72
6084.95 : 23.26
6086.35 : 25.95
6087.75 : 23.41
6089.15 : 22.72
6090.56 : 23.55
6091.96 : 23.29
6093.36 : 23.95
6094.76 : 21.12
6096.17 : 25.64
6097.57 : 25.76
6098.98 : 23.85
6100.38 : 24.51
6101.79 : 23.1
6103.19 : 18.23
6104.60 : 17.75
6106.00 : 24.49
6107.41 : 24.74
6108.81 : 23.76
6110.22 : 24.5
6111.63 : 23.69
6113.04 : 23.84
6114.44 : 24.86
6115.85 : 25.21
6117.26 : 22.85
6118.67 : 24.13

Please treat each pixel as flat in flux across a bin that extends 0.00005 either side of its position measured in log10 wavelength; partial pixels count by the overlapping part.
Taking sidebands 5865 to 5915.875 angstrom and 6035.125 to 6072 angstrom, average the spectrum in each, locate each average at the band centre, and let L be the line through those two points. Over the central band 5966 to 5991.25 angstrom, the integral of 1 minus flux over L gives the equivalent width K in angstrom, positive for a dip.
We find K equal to -2.4 angstrom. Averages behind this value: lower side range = 15.7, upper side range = 23.5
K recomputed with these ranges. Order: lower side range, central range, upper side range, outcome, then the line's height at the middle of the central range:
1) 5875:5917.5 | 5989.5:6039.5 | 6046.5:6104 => -4.8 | 20.8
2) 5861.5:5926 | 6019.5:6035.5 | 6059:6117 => -1.4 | 21.6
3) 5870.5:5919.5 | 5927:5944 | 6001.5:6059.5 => -3.3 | 17.7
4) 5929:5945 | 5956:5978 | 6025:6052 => 0.3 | 21.9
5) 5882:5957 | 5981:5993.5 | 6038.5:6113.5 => -1.2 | 20.2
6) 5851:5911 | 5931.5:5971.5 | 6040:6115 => -4.6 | 19.1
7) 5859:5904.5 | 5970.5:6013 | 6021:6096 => -3.4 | 20.6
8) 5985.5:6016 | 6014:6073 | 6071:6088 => 0.0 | 23.4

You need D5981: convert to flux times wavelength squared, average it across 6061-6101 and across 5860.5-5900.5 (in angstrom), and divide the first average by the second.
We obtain 1.65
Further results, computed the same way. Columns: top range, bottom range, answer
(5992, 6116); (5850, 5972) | 1.31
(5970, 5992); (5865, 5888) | 1.23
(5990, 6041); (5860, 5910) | 1.50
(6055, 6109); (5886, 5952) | 1.43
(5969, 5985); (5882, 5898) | 2.10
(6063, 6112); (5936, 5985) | 1.15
